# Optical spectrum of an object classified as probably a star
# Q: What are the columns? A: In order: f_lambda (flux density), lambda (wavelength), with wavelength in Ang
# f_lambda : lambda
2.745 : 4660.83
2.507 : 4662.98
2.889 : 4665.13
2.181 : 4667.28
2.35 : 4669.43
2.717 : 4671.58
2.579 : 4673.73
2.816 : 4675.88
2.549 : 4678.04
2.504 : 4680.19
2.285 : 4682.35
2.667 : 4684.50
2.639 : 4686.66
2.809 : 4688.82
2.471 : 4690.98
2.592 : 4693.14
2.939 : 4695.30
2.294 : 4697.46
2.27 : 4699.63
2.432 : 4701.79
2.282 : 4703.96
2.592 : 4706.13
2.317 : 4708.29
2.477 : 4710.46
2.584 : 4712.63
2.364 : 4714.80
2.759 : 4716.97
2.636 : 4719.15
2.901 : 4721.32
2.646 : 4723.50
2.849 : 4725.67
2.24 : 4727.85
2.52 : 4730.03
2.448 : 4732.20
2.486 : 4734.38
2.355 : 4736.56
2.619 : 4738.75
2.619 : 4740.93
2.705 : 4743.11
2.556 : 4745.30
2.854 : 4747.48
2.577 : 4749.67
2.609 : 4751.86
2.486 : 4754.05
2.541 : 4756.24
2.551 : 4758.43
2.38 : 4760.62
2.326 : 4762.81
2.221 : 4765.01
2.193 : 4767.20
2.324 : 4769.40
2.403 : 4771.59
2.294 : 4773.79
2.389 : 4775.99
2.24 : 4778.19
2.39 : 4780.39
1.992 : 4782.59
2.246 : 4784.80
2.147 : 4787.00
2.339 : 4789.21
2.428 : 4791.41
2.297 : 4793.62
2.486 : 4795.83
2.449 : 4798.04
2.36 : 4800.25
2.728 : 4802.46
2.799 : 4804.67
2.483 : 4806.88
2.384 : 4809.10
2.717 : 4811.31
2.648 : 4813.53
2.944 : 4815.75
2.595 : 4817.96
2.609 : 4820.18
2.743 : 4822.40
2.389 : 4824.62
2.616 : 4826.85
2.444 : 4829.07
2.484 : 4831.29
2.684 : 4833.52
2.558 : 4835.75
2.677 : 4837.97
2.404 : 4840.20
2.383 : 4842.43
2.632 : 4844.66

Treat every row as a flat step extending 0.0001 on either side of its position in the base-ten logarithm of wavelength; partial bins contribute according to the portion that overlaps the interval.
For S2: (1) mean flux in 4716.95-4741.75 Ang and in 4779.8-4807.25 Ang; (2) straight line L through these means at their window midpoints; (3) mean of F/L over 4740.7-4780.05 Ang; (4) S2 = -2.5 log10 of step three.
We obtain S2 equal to 0.02 mag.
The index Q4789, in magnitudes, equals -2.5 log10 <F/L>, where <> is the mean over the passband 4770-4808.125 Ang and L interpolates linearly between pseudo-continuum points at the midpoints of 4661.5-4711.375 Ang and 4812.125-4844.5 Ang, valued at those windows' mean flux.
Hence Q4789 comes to 0.08 mag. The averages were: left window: 2.53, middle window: 2.38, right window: 2.59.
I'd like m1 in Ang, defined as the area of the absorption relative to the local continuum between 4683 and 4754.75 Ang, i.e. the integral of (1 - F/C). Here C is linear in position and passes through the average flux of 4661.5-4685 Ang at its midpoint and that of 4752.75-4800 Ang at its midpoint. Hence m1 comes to -3.09 Ang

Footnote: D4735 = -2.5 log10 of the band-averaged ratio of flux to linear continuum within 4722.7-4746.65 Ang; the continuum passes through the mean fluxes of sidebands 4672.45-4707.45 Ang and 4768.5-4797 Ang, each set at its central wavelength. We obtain -0.05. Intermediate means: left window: 2.54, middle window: 2.55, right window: 2.31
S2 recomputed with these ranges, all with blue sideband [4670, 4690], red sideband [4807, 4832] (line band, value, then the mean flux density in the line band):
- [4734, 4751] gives 0.001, 2.6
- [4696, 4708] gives 0.096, 2.39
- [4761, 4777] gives 0.129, 2.31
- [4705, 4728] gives 0.006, 2.59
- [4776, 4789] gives 0.168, 2.23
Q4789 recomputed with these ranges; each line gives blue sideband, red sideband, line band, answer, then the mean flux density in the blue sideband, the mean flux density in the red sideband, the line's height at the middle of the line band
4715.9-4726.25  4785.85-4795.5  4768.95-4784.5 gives 0.055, 2.75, 2.32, 2.4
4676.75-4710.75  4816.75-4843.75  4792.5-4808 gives 0.012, 2.51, 2.55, 2.54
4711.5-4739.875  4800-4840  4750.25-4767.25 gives 0.065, 2.57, 2.6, 2.58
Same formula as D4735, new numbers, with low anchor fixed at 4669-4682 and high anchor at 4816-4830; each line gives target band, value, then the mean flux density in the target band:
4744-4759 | -0.01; 2.6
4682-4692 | -0.01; 2.6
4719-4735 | 0.00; 2.59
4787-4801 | 0.09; 2.37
